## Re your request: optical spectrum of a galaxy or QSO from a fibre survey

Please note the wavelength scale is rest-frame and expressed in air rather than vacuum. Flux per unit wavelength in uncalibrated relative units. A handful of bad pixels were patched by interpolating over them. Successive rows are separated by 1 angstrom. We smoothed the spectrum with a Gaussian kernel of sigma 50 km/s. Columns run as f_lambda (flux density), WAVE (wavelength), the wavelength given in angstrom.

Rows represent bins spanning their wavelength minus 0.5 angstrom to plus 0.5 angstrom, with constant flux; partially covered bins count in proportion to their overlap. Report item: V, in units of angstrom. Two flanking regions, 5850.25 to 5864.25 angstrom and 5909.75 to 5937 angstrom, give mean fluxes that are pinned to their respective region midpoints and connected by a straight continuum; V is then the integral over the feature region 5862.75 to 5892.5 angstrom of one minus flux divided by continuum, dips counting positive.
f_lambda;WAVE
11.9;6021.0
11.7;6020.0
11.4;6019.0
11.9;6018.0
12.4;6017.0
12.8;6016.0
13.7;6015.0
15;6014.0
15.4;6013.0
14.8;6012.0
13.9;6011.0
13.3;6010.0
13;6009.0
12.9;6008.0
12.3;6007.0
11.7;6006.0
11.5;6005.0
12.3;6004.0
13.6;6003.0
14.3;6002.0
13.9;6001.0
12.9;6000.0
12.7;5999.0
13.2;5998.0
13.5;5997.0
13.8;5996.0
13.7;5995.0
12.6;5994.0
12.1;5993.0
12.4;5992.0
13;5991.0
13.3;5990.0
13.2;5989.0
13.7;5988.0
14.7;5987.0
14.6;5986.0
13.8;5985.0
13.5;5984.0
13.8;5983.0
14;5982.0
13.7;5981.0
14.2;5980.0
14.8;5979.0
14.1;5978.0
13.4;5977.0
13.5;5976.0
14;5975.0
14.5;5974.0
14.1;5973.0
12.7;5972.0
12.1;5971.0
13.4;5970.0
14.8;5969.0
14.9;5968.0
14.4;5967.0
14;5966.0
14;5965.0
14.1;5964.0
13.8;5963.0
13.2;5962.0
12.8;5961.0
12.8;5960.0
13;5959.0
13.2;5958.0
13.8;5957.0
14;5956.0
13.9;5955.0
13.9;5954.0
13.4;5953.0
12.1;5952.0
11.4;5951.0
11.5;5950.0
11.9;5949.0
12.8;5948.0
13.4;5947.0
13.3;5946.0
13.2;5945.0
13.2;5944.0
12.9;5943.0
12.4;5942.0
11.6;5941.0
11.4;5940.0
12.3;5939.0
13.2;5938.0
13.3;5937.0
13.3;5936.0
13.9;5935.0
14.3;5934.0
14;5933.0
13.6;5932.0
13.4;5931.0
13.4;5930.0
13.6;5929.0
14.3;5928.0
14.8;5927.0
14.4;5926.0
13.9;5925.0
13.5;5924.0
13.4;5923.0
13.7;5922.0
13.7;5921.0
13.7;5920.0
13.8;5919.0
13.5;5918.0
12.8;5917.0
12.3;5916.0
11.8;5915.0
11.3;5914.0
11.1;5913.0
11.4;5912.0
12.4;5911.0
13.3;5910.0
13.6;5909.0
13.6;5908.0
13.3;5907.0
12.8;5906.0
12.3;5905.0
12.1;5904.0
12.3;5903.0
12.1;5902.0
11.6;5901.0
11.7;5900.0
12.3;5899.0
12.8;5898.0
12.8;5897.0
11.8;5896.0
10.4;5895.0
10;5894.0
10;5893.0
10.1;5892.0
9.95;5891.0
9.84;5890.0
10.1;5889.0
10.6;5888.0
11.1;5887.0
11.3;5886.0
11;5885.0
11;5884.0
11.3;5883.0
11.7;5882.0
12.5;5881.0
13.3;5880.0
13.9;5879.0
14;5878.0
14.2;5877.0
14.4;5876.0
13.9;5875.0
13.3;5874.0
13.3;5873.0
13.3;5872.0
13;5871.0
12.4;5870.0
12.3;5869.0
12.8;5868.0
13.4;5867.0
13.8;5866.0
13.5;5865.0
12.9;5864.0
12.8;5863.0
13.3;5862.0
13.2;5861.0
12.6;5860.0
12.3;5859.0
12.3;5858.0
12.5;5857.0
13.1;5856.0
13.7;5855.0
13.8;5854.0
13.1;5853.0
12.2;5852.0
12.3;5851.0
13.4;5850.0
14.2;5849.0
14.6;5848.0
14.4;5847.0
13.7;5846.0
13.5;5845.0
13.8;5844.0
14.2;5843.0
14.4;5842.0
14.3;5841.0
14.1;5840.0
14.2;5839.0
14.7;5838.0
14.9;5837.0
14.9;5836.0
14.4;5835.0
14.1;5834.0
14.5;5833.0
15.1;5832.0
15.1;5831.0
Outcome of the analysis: 1.4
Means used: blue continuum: 12.9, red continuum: 13.3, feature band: 12.4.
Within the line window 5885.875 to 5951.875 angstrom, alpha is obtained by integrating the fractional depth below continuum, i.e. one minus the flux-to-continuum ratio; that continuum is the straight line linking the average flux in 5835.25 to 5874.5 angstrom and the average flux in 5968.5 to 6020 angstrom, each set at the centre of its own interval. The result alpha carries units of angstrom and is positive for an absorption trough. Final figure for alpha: 4.54 angstrom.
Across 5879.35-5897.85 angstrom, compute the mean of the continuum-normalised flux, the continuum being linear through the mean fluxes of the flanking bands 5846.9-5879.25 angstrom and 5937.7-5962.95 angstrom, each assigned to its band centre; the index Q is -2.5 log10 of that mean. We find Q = 0.18 mag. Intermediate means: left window 13.3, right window 12.8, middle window 11.1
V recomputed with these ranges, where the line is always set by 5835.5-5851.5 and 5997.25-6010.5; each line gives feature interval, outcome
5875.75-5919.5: 5.3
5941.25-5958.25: 0.5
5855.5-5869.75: 1.1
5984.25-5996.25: -0.4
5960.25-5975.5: -0.7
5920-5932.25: -0.3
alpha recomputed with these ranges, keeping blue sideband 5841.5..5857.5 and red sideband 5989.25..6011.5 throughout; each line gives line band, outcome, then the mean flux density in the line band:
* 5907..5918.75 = 0.7 angstrom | 12.5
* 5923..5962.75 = 0.1 angstrom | 13.2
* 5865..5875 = 0.3 angstrom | 13.1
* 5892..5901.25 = 1.4 angstrom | 11.4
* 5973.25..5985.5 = -0.8 angstrom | 13.9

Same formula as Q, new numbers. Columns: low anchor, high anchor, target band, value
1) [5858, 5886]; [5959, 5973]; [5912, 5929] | 0.005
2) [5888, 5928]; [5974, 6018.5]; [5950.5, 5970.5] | -0.046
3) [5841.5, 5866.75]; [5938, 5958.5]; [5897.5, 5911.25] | 0.039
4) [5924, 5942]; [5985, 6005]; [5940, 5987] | -0.005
